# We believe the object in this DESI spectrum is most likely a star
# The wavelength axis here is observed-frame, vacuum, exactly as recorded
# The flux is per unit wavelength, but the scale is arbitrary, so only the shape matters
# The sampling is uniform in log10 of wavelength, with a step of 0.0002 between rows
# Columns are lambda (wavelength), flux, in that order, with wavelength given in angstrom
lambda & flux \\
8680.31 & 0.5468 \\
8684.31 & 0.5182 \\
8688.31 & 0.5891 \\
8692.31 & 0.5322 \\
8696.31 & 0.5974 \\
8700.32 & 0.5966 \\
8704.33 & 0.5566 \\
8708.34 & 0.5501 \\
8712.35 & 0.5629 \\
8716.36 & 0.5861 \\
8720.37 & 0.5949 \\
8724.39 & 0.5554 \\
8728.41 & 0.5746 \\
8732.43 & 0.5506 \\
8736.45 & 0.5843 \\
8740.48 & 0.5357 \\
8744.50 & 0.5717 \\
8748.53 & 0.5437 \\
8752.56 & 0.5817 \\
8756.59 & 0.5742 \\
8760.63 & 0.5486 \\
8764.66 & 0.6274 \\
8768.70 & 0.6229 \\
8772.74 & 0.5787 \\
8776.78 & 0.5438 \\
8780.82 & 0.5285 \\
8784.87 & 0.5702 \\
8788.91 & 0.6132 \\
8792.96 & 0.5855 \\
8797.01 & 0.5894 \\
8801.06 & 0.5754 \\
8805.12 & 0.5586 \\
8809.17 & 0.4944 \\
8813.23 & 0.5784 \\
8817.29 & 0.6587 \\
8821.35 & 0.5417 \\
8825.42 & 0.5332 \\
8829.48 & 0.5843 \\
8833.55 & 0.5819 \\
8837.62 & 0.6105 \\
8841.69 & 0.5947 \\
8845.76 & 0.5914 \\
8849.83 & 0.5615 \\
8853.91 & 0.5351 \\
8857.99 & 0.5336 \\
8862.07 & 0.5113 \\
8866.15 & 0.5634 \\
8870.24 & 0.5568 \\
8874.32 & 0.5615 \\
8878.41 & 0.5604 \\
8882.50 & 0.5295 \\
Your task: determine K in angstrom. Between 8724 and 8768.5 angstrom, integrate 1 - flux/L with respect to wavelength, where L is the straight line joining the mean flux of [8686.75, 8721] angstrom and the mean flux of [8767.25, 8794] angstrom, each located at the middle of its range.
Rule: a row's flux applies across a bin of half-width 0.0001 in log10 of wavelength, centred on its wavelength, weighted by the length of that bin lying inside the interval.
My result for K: 0.3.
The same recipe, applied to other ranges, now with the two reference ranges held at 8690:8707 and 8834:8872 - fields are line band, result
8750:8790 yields -0.8 angstrom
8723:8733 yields 0.1 angstrom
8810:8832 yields -0.4 angstrom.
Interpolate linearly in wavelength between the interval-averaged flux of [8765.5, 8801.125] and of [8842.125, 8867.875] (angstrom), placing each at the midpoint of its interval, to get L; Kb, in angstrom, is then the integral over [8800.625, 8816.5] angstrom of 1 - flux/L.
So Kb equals 0.4 angstrom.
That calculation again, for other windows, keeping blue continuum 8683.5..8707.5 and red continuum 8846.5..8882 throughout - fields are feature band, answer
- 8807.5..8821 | -0.51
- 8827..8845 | -1.29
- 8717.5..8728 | -0.23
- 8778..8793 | -0.38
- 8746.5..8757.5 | -0.10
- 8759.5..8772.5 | -0.96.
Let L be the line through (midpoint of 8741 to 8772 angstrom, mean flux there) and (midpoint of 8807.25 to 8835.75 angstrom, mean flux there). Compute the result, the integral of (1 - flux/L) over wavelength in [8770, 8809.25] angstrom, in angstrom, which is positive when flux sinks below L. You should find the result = 0.4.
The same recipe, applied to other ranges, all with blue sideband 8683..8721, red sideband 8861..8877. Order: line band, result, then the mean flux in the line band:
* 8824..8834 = -0.2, 0.566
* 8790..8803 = -0.6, 0.586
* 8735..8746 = 0.0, 0.563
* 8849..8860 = 0.2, 0.541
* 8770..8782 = 0.1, 0.556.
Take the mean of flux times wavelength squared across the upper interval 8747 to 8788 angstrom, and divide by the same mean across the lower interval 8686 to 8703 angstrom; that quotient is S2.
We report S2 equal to 1.01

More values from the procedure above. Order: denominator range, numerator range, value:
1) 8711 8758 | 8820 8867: 1.01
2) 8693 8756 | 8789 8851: 1.04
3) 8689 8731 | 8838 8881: 1.01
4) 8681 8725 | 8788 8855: 1.04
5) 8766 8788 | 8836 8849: 1.05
